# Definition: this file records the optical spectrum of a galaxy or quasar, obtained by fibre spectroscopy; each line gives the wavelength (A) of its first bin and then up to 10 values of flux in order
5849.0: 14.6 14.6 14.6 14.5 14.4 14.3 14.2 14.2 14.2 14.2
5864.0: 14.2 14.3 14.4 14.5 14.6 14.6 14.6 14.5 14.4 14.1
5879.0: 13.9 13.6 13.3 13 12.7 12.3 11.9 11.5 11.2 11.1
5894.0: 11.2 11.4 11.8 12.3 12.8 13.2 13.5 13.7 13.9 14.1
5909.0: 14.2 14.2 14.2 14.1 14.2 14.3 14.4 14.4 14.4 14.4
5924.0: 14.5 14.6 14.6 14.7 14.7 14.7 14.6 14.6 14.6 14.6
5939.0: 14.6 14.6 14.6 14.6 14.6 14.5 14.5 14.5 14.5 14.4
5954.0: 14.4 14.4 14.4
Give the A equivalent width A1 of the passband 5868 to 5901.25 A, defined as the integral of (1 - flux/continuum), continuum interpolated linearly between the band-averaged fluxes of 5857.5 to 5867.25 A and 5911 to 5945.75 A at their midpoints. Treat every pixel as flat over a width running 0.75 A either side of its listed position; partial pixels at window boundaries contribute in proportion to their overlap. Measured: 3.2 A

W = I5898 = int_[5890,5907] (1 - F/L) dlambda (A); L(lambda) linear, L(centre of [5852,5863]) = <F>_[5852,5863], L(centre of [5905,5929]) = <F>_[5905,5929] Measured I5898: 2.3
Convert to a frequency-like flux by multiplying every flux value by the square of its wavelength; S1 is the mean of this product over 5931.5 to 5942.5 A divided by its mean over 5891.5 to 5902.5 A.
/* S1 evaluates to 1.2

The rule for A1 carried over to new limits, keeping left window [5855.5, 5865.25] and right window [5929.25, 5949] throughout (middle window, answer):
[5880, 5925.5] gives 3.8 A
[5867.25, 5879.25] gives -0.1 A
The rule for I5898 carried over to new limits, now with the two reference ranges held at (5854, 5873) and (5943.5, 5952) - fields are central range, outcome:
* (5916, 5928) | 0.0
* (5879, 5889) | 1.1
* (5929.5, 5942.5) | -0.1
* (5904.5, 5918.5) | 0.3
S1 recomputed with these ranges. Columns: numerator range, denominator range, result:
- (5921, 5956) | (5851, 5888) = 1.06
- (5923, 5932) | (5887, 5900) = 1.27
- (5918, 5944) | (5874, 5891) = 1.13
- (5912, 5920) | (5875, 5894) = 1.13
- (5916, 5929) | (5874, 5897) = 1.16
